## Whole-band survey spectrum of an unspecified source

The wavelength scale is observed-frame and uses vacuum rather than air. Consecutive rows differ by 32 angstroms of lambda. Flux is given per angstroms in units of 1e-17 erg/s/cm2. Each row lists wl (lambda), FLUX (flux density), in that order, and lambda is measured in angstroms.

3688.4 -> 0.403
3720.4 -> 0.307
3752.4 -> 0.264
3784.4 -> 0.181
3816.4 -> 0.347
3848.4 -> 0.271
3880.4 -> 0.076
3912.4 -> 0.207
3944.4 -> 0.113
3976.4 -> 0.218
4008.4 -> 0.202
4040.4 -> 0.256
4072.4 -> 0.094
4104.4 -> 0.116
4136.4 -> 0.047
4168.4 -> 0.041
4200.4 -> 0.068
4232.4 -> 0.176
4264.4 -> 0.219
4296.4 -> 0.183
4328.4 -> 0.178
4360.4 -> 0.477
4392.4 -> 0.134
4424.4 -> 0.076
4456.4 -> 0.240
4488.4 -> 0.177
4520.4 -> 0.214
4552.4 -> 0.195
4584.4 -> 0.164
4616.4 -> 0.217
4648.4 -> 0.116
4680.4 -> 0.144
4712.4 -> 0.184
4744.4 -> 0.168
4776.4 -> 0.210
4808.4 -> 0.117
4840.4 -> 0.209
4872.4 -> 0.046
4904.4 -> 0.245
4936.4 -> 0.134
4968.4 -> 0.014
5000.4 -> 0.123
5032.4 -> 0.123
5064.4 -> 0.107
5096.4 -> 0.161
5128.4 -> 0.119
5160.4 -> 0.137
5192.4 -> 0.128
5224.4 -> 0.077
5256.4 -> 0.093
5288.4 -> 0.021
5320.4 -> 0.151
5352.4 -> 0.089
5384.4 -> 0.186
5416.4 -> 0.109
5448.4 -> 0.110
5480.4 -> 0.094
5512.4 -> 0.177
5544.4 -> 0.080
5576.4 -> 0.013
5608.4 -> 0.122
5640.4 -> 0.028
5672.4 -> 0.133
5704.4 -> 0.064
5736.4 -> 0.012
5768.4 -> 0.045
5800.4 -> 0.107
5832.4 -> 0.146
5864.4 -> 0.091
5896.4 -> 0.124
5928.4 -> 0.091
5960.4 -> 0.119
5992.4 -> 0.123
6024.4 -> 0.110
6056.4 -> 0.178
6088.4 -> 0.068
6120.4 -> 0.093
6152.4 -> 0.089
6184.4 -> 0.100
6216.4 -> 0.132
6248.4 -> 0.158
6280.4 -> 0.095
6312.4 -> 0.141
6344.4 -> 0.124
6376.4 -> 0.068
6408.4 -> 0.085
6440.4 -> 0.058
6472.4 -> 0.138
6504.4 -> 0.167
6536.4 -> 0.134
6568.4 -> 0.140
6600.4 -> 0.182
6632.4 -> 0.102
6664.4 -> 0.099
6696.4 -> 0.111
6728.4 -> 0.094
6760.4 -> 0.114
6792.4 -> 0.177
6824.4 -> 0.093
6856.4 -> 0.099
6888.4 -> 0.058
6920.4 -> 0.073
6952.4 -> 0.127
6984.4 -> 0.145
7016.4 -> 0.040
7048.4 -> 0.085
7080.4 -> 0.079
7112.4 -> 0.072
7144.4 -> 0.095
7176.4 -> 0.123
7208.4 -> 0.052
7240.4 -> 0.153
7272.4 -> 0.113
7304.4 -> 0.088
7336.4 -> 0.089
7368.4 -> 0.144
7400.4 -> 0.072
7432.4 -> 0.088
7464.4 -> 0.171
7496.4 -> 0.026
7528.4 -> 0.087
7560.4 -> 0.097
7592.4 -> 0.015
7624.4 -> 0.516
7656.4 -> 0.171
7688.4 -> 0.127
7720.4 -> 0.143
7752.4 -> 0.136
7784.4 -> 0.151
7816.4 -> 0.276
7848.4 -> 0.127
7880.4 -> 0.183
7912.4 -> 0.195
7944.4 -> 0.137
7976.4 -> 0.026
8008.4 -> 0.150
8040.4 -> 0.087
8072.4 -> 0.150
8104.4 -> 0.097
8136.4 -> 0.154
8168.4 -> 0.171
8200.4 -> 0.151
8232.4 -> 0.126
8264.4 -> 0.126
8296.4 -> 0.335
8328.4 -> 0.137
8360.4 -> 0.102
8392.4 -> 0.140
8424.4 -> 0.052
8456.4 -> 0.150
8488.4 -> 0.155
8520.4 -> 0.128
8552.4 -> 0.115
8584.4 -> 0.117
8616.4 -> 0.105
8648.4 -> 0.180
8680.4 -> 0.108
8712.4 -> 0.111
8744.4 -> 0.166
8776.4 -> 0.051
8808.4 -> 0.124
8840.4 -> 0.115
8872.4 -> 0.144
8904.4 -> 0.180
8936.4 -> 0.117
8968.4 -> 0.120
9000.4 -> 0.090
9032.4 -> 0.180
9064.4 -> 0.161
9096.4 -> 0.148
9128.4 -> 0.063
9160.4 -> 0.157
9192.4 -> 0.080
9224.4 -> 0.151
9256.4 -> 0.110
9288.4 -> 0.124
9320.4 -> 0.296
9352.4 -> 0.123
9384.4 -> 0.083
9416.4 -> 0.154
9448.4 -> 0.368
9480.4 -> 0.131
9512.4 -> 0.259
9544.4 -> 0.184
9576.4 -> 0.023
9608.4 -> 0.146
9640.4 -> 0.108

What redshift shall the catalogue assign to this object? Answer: 1.048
